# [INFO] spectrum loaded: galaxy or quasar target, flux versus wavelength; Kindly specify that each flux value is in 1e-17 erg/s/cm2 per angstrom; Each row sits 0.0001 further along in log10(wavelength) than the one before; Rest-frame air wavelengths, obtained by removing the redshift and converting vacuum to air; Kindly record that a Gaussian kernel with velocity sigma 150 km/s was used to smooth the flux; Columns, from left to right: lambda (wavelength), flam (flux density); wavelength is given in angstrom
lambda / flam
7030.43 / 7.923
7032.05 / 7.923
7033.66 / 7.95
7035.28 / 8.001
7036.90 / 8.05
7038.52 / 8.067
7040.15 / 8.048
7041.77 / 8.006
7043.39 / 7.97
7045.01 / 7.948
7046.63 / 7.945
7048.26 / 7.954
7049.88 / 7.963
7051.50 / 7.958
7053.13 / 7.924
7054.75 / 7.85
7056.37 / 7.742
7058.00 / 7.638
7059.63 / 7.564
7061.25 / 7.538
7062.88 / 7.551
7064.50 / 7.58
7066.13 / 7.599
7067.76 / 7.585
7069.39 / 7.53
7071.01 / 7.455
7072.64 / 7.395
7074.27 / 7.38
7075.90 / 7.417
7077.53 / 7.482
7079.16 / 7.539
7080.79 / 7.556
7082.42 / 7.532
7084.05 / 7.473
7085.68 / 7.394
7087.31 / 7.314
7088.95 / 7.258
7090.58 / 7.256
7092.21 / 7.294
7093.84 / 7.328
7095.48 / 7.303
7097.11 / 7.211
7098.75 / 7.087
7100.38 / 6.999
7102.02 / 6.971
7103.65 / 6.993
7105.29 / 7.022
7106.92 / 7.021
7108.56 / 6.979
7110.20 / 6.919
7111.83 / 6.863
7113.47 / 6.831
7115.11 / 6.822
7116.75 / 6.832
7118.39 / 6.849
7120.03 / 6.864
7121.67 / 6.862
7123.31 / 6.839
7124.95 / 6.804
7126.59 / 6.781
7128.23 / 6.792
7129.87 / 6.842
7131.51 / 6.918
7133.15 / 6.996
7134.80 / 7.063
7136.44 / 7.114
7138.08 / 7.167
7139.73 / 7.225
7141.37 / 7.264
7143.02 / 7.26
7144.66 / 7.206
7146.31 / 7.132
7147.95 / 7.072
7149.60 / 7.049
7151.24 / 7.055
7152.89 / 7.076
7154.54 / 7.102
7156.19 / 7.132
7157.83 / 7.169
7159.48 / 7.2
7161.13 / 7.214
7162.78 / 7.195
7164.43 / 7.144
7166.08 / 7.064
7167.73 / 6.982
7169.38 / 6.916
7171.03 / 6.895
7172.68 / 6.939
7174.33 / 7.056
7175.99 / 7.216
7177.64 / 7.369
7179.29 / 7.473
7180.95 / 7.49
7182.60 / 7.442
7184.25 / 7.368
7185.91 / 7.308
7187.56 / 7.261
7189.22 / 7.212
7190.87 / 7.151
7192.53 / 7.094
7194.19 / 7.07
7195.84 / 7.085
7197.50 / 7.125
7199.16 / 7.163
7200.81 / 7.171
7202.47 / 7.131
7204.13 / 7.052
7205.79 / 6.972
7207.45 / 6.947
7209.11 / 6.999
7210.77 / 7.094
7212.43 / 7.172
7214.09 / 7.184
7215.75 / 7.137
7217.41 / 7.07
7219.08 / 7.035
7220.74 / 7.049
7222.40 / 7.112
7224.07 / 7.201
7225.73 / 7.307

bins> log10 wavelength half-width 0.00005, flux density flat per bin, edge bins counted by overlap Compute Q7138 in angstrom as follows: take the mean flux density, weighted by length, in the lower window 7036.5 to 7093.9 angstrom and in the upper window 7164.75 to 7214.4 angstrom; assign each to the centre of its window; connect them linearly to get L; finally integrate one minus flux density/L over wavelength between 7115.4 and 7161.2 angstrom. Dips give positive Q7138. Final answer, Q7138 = 2.01 angstrom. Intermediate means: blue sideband 7.64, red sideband 7.15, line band 7.03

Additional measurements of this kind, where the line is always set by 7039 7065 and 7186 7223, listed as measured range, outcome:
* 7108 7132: 2.1 angstrom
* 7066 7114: 2.4 angstrom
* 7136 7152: 0.5 angstrom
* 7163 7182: 0.3 angstrom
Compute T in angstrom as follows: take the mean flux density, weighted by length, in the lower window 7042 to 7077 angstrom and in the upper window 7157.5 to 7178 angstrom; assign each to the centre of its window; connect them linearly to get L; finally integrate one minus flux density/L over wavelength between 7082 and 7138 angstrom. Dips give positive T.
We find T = 2.8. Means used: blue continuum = 7.69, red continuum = 7.1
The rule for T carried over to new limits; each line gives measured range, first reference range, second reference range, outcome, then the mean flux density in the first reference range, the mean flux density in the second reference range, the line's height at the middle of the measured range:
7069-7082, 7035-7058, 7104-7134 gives 0.1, 7.95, 6.88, 7.52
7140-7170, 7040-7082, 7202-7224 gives 0.7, 7.69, 7.07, 7.31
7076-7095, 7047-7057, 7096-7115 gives -0.2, 7.9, 6.99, 7.33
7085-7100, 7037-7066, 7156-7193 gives 0.7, 7.84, 7.19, 7.62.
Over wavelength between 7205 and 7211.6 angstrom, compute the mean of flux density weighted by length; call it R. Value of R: 7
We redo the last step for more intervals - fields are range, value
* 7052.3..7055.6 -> 7.89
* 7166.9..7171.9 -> 6.94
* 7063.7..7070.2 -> 7.57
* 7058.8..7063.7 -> 7.56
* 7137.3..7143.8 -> 7.22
